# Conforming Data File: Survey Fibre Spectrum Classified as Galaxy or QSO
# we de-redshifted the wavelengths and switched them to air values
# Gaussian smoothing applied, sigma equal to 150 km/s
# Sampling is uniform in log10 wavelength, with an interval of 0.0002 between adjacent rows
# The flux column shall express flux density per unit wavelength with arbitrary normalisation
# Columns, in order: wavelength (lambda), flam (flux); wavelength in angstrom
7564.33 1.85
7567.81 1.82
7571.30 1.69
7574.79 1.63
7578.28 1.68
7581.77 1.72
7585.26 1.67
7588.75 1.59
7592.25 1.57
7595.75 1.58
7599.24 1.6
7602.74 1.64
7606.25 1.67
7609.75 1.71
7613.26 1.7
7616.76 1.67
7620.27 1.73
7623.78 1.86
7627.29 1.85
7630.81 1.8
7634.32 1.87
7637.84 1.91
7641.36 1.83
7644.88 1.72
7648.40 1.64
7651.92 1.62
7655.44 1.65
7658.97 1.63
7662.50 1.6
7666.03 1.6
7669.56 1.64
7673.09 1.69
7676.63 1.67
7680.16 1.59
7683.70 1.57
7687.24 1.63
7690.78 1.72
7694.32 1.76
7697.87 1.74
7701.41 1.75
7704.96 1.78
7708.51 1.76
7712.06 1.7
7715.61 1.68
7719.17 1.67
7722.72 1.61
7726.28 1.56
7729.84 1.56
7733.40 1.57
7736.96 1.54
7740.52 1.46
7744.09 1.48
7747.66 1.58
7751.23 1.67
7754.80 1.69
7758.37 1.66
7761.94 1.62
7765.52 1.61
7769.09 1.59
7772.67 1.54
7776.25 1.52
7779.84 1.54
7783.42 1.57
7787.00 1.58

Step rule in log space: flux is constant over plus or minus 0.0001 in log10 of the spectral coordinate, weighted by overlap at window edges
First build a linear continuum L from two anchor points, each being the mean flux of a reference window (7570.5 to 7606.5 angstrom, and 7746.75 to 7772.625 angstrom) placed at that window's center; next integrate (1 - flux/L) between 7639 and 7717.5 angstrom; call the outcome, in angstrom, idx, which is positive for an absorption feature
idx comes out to -2.4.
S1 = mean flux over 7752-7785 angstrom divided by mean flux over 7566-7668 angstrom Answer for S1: 0.9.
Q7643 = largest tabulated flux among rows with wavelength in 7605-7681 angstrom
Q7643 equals 1.91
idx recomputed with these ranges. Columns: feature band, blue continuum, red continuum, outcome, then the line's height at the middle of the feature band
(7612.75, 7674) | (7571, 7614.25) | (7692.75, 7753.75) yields -2.9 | 1.64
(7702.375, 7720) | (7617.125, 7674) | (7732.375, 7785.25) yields -0.9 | 1.64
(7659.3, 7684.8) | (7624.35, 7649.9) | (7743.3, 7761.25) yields 1.8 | 1.75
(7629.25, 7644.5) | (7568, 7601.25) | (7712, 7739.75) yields -2.0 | 1.63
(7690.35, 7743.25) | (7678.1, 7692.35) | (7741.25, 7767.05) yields -1.1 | 1.62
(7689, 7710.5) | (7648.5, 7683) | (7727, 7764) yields -1.9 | 1.61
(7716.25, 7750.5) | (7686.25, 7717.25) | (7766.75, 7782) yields 1.7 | 1.65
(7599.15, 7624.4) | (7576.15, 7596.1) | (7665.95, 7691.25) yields -0.9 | 1.64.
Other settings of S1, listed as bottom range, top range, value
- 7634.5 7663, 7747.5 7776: 0.94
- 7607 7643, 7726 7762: 0.88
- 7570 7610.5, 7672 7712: 1.03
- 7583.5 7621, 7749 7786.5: 0.97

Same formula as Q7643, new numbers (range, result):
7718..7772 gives 1.69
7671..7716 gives 1.78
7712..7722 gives 1.7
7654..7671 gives 1.65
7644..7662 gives 1.72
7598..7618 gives 1.71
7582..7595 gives 1.67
